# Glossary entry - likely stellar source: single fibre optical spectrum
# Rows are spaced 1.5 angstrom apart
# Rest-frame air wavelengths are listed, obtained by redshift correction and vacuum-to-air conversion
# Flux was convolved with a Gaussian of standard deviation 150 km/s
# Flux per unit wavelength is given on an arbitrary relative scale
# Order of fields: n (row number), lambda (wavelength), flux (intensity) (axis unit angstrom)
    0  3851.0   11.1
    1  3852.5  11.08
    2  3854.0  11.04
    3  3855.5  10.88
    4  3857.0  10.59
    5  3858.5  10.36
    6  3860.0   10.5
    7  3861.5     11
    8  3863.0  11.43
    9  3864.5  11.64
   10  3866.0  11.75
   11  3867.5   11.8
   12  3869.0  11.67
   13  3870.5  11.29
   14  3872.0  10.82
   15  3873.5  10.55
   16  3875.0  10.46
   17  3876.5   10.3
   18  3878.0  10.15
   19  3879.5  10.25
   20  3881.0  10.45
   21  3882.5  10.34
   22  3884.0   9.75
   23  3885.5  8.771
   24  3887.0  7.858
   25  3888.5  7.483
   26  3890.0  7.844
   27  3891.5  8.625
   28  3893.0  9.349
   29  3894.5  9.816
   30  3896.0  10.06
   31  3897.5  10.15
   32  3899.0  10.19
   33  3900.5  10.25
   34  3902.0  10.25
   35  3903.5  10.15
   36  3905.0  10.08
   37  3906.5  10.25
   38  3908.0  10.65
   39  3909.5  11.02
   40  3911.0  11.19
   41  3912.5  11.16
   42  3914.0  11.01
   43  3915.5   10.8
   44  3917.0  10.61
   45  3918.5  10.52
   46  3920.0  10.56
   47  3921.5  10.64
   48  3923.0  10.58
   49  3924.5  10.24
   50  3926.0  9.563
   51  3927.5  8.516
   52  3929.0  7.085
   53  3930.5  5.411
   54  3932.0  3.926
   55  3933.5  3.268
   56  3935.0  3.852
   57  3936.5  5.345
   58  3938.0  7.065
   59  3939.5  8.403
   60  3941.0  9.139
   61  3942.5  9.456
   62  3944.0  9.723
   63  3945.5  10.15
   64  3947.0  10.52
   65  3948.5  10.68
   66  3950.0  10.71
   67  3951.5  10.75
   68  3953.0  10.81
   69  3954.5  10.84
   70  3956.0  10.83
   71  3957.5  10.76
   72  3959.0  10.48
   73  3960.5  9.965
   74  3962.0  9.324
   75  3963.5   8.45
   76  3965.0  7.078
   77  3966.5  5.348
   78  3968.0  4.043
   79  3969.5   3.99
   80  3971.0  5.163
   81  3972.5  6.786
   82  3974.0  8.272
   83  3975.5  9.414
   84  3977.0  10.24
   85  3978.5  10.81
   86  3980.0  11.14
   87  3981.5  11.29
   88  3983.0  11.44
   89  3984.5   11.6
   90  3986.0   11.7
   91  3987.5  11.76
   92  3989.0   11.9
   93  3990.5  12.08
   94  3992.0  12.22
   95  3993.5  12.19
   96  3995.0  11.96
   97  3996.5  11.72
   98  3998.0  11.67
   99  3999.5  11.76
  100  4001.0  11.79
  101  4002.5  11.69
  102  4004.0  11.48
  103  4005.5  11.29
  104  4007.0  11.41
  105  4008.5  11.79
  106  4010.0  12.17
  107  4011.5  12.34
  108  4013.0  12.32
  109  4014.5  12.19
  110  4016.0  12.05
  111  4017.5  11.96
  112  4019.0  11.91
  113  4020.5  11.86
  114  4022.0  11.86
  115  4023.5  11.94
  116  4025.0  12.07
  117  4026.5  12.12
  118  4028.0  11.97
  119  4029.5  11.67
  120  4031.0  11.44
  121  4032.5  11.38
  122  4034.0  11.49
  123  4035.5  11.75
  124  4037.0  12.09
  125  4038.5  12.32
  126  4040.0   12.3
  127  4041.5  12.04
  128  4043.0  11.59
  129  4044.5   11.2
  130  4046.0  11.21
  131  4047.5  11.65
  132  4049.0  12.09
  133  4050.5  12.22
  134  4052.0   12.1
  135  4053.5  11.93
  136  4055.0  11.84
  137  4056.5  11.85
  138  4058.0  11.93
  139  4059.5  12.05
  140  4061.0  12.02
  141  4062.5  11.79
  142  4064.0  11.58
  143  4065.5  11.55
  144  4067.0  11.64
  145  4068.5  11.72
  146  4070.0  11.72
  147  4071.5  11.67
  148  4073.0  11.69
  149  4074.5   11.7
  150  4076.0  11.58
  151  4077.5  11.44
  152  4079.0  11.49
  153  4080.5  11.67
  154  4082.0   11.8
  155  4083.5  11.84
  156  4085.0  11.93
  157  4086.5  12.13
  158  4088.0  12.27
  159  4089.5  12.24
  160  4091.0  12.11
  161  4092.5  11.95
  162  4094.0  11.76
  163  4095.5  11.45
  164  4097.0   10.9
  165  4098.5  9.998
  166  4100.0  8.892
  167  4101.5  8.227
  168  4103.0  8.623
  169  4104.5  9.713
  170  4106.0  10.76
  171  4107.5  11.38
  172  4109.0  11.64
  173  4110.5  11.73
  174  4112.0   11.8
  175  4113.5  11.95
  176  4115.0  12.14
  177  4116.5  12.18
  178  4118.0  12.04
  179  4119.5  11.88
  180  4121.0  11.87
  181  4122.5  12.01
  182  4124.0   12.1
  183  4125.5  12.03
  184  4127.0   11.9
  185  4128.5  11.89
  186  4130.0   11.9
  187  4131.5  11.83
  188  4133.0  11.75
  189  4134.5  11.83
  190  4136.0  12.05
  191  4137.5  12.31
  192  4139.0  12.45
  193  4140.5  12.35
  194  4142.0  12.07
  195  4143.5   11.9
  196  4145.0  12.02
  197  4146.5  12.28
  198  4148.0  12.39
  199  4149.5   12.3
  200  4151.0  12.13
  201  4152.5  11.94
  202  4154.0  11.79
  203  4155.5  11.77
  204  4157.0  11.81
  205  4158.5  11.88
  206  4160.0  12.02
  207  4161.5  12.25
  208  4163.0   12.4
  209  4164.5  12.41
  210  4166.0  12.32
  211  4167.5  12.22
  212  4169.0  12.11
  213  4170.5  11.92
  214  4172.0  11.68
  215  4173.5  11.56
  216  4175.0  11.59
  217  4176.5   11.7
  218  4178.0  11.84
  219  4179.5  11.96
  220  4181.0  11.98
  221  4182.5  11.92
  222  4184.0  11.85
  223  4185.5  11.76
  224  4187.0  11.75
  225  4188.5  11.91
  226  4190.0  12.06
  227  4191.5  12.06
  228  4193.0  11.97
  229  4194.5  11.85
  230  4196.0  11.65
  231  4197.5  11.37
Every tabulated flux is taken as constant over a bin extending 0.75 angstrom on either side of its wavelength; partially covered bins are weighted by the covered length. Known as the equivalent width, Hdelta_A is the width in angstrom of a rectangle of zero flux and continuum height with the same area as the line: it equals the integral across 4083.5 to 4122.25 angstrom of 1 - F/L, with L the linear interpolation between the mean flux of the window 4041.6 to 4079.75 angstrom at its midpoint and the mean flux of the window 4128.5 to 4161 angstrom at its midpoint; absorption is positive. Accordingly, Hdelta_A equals 2.0 angstrom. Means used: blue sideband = 11.7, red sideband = 12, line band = 11.3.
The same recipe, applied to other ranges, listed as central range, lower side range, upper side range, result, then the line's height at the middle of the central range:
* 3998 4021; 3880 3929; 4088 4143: -2.48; 10.7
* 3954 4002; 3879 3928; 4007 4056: 5.07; 11.1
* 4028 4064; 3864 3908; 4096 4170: -2.29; 11.1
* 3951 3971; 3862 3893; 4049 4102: 4.16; 10.8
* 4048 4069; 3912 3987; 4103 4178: -2.44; 10.6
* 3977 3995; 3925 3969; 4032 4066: -3.61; 9.66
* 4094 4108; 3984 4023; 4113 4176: 2.24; 12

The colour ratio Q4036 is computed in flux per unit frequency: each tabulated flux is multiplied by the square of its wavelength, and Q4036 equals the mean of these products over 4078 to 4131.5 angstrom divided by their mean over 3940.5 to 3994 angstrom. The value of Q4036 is 1.3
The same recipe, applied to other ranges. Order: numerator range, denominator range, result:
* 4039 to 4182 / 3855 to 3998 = 1.32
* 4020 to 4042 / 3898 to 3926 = 1.20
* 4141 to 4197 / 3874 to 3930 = 1.38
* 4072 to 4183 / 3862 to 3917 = 1.29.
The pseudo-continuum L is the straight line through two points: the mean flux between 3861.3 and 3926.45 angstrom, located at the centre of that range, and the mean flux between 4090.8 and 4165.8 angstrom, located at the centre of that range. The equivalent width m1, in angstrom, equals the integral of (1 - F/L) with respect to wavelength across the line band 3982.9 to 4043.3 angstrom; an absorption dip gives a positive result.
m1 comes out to -4.8 angstrom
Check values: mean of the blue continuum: 10.3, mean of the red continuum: 11.7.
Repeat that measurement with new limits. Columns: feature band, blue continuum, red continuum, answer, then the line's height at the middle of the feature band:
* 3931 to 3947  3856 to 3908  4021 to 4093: 5.3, 10.7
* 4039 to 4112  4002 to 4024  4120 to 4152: 3.0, 12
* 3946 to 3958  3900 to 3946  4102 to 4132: -1.7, 9.42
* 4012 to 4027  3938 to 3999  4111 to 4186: -2.3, 10.5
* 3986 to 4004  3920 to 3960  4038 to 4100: -3.2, 10.1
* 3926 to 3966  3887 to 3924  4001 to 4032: 8.2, 10.7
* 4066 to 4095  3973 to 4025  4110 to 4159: 0.1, 11.8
